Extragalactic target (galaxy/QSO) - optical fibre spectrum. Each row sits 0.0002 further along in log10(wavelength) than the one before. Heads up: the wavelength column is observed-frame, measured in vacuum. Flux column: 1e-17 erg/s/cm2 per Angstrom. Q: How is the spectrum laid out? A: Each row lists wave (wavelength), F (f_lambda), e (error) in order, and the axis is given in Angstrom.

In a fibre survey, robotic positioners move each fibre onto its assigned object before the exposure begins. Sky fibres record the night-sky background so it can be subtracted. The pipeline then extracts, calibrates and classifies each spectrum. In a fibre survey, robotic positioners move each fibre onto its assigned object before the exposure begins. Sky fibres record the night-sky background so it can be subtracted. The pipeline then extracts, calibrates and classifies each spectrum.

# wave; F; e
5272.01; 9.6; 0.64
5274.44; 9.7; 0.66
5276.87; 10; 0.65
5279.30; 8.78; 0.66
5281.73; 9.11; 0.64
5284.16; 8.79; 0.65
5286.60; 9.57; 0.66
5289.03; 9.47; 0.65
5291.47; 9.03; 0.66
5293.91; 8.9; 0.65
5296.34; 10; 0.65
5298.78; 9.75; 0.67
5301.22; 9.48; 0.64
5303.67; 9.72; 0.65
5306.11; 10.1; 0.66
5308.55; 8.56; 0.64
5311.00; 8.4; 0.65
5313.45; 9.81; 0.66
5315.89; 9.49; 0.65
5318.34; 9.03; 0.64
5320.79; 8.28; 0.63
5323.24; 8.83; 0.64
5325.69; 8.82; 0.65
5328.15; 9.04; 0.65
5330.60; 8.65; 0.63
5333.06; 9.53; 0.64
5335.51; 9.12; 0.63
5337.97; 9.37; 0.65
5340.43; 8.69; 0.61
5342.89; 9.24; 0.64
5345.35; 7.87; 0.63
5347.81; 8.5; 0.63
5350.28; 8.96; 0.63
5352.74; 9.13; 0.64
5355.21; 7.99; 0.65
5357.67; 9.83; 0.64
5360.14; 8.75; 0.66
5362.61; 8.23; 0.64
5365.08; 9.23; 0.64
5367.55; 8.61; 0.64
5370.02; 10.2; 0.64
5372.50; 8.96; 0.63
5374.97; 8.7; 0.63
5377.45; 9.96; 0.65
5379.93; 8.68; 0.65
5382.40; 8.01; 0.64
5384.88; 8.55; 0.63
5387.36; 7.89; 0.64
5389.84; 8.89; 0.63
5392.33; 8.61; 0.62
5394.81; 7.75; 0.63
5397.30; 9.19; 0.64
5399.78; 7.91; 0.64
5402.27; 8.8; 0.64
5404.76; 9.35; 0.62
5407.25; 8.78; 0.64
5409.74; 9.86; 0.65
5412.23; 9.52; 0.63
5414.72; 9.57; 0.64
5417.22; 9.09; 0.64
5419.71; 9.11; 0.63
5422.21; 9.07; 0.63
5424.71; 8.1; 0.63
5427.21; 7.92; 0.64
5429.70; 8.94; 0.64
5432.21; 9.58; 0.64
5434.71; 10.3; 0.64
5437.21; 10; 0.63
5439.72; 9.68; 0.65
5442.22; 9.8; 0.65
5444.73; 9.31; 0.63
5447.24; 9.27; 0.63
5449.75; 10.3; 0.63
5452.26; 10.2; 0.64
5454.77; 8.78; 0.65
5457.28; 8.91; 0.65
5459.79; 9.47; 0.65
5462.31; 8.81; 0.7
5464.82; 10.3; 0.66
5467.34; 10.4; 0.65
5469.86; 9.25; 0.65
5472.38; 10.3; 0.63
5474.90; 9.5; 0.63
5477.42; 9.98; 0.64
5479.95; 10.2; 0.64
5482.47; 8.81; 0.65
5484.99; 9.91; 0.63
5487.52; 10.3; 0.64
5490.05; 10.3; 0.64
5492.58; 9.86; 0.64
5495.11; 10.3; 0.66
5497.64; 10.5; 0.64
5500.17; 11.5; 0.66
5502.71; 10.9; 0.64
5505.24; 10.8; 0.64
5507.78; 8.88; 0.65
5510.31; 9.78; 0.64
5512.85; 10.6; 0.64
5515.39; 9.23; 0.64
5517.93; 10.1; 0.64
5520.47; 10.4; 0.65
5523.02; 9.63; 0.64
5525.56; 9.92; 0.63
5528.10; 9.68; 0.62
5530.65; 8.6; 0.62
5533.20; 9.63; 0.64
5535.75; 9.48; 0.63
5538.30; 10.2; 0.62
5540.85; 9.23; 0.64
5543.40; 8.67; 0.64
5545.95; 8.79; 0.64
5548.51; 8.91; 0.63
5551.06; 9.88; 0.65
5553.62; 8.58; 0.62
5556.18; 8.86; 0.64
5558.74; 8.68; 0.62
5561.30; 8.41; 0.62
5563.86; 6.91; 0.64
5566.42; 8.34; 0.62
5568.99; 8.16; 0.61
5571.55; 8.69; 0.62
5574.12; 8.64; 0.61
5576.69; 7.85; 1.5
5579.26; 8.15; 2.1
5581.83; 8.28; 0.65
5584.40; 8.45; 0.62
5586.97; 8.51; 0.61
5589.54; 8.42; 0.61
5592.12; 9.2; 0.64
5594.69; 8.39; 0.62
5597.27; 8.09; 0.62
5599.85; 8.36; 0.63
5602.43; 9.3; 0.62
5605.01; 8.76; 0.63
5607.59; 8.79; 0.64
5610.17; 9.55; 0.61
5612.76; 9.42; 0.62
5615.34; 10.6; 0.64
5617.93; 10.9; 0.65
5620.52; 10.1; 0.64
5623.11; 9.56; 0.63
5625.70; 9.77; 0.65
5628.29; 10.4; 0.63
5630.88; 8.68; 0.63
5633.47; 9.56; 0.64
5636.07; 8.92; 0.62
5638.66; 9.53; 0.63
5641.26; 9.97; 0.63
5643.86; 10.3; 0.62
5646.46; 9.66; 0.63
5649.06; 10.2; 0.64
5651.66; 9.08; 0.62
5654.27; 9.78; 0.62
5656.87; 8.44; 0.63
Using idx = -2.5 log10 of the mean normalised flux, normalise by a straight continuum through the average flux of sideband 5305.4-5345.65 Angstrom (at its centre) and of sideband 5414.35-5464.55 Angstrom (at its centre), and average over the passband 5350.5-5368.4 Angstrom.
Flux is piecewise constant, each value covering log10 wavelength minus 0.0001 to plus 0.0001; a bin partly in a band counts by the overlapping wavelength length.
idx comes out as 0.03 mag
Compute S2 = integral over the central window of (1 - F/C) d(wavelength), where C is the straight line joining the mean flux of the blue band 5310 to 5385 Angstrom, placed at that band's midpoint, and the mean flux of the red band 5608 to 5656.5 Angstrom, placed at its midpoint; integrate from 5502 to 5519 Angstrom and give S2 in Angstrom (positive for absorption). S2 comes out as -1.1 Angstrom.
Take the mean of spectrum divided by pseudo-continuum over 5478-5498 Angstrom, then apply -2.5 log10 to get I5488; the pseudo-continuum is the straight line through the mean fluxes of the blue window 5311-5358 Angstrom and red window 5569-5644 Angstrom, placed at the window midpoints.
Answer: -0.11 mag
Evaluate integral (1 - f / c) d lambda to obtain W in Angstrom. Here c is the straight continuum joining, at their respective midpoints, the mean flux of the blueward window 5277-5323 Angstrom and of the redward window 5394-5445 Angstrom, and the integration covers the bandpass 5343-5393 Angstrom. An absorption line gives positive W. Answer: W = 2.1 Angstrom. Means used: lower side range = 9.25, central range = 8.79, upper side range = 9.13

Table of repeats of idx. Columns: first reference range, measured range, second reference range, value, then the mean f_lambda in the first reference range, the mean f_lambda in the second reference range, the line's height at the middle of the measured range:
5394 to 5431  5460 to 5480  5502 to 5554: -0.06 mag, 8.88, 9.62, 9.25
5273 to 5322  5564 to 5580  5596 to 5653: 0.16 mag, 9.3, 9.52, 9.49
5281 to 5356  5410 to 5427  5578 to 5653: 0.01 mag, 9.08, 9.28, 9.14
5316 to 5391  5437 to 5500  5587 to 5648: -0.08 mag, 8.86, 9.39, 9.09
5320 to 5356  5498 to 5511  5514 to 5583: -0.17 mag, 8.82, 8.96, 8.93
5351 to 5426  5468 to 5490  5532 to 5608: -0.12 mag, 8.88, 8.68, 8.78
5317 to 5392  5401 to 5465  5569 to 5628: -0.05 mag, 8.85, 9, 8.9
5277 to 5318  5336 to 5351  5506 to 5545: 0.07 mag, 9.32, 9.61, 9.38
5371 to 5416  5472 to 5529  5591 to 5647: -0.11 mag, 8.84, 9.45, 9.13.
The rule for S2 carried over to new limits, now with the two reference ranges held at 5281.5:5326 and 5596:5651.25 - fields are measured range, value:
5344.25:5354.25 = 0.7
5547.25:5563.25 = 1.1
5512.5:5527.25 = -0.8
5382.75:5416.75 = 1.9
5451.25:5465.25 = 0.0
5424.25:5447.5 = 0.1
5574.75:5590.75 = 2.0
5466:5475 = -0.5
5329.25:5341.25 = 0.2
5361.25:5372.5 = 0.3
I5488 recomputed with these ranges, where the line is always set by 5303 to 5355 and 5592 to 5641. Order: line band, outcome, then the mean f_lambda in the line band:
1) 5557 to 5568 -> 0.15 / 8.12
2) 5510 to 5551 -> -0.03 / 9.56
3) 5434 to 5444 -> -0.09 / 9.89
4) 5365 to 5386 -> 0.01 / 8.98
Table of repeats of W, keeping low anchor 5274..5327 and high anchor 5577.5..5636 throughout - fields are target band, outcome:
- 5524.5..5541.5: -0.70 Angstrom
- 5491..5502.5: -1.74 Angstrom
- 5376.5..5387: 0.60 Angstrom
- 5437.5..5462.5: -0.84 Angstrom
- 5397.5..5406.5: 0.45 Angstrom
